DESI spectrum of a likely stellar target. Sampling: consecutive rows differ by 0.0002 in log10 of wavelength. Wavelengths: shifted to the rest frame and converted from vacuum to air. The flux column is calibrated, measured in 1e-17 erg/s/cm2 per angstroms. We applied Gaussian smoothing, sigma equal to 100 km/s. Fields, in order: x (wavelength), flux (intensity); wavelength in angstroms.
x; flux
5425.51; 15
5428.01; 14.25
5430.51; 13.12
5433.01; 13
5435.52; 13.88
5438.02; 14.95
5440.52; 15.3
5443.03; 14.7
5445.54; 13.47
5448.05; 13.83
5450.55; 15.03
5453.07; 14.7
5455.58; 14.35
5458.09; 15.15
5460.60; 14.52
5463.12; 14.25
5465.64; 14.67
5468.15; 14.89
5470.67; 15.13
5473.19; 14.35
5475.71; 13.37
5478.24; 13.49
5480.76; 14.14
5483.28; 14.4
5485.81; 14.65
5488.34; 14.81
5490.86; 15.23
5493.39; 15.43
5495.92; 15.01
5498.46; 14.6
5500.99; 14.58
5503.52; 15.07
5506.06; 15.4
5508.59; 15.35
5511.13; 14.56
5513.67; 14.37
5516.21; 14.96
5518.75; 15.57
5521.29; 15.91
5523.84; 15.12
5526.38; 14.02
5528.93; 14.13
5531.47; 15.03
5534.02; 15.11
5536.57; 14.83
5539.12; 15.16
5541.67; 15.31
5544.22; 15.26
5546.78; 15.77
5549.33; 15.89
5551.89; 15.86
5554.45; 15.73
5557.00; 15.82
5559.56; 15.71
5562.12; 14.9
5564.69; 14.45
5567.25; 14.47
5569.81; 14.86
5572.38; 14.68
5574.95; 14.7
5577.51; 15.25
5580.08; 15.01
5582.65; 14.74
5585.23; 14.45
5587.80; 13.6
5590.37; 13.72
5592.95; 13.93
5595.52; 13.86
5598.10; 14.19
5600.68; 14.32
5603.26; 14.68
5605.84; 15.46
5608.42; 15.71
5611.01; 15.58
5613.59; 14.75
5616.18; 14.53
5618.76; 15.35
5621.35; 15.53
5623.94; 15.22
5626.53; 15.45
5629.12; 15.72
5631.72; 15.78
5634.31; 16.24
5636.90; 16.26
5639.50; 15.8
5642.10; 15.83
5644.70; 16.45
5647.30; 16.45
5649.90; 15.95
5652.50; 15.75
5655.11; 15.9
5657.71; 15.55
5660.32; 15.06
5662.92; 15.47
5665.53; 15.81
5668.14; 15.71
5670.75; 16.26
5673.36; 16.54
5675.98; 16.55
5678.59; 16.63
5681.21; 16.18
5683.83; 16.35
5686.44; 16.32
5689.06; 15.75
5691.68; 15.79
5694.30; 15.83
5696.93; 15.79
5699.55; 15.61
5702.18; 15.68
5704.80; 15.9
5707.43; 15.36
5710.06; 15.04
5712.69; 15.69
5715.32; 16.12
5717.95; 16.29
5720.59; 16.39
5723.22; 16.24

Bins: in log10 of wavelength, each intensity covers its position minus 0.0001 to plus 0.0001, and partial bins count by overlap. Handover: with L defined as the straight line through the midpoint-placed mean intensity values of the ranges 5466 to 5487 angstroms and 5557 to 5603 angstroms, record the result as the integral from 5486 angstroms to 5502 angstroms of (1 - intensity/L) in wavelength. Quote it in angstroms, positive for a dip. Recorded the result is -0.6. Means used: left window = 14.3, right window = 14.6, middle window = 14.9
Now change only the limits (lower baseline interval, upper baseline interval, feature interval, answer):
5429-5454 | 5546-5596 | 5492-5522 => -1.1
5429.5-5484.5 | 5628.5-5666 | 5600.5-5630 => 0.7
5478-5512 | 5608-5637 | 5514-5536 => 0.0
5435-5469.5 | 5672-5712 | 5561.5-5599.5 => 2.1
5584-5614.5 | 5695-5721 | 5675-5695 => -0.9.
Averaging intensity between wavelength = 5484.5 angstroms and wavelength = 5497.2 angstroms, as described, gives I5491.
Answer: 15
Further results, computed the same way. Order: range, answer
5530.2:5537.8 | 15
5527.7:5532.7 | 14.6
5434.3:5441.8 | 14.7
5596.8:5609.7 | 14.9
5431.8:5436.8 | 13.4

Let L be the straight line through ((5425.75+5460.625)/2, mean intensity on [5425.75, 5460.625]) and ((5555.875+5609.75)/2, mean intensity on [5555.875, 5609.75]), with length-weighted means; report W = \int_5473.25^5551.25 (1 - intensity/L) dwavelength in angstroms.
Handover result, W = -2.1 angstroms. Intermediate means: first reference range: 14.3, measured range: 14.9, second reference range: 14.7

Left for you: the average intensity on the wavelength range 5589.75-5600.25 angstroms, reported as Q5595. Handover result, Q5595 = 14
